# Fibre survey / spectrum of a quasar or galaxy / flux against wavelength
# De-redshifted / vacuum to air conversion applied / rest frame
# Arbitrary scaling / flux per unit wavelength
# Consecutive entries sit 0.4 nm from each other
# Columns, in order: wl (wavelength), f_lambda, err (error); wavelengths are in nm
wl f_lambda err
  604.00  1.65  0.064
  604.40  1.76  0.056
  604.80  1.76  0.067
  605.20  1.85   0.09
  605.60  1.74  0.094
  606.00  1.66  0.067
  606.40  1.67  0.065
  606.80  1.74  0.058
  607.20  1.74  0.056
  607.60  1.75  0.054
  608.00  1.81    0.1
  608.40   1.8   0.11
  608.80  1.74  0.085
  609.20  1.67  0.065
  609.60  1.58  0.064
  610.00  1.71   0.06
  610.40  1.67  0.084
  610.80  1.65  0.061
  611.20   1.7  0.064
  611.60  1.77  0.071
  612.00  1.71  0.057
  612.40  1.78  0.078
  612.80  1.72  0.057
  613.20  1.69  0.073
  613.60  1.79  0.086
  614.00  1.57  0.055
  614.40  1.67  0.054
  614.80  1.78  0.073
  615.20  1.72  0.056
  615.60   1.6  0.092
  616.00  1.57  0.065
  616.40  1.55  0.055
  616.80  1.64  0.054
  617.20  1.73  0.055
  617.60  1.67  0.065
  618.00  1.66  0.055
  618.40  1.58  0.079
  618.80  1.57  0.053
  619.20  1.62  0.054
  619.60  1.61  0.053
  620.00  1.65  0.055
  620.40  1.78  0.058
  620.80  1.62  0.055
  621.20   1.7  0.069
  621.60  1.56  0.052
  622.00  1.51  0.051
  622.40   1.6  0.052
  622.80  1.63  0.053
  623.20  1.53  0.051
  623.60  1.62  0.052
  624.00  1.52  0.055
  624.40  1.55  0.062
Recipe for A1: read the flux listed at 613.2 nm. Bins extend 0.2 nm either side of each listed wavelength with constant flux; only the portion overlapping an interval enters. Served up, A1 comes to 1.69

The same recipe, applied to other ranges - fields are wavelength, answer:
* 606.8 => 1.74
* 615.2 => 1.72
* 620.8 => 1.62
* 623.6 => 1.62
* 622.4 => 1.6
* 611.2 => 1.7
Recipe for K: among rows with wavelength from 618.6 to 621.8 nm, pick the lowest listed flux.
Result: 1.56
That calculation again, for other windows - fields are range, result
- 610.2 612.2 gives 1.65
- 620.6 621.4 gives 1.62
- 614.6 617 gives 1.55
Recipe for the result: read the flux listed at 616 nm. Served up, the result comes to 1.57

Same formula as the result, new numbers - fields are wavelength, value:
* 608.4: 1.8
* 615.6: 1.6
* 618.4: 1.58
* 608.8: 1.74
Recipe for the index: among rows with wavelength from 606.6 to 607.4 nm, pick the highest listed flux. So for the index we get 1.74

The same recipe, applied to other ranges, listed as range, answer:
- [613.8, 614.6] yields 1.67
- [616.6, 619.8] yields 1.73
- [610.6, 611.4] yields 1.7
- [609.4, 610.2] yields 1.71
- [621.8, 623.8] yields 1.63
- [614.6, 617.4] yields 1.78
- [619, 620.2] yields 1.65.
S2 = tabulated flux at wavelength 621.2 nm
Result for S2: 1.7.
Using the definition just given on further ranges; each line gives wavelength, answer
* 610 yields 1.71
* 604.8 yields 1.76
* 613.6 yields 1.79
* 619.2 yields 1.62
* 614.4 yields 1.67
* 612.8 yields 1.72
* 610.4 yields 1.67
